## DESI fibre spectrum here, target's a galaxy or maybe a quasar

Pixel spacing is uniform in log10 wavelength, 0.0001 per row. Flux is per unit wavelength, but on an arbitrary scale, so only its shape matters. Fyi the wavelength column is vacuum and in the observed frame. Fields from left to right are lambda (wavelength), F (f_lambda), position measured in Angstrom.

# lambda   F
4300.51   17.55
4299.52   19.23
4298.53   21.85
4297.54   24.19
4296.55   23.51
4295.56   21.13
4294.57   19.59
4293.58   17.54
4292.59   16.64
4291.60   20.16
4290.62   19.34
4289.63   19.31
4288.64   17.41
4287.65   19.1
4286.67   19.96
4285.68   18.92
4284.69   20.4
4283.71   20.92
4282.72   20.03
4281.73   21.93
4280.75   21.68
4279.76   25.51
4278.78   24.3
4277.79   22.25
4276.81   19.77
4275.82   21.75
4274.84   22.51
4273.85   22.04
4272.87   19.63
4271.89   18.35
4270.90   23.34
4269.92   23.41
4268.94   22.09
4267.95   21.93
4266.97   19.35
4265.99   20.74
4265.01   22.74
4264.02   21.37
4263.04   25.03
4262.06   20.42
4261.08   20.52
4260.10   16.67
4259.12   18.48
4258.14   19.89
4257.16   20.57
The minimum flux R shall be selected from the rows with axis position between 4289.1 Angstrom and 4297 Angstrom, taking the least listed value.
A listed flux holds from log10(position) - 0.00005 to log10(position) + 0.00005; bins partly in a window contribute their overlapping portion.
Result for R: 16.64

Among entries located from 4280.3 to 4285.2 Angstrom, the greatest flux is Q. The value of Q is 21.93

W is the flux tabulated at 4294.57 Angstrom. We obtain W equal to 19.59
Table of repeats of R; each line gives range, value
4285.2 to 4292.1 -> 17.41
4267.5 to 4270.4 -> 21.93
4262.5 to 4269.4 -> 19.35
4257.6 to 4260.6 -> 16.67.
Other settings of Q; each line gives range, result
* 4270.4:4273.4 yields 23.34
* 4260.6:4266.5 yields 25.03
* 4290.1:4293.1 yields 20.16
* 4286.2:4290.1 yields 19.96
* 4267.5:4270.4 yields 23.41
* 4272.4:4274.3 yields 22.04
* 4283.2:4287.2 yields 20.92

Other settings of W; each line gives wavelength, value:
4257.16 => 20.57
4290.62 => 19.34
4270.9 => 23.34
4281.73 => 21.93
